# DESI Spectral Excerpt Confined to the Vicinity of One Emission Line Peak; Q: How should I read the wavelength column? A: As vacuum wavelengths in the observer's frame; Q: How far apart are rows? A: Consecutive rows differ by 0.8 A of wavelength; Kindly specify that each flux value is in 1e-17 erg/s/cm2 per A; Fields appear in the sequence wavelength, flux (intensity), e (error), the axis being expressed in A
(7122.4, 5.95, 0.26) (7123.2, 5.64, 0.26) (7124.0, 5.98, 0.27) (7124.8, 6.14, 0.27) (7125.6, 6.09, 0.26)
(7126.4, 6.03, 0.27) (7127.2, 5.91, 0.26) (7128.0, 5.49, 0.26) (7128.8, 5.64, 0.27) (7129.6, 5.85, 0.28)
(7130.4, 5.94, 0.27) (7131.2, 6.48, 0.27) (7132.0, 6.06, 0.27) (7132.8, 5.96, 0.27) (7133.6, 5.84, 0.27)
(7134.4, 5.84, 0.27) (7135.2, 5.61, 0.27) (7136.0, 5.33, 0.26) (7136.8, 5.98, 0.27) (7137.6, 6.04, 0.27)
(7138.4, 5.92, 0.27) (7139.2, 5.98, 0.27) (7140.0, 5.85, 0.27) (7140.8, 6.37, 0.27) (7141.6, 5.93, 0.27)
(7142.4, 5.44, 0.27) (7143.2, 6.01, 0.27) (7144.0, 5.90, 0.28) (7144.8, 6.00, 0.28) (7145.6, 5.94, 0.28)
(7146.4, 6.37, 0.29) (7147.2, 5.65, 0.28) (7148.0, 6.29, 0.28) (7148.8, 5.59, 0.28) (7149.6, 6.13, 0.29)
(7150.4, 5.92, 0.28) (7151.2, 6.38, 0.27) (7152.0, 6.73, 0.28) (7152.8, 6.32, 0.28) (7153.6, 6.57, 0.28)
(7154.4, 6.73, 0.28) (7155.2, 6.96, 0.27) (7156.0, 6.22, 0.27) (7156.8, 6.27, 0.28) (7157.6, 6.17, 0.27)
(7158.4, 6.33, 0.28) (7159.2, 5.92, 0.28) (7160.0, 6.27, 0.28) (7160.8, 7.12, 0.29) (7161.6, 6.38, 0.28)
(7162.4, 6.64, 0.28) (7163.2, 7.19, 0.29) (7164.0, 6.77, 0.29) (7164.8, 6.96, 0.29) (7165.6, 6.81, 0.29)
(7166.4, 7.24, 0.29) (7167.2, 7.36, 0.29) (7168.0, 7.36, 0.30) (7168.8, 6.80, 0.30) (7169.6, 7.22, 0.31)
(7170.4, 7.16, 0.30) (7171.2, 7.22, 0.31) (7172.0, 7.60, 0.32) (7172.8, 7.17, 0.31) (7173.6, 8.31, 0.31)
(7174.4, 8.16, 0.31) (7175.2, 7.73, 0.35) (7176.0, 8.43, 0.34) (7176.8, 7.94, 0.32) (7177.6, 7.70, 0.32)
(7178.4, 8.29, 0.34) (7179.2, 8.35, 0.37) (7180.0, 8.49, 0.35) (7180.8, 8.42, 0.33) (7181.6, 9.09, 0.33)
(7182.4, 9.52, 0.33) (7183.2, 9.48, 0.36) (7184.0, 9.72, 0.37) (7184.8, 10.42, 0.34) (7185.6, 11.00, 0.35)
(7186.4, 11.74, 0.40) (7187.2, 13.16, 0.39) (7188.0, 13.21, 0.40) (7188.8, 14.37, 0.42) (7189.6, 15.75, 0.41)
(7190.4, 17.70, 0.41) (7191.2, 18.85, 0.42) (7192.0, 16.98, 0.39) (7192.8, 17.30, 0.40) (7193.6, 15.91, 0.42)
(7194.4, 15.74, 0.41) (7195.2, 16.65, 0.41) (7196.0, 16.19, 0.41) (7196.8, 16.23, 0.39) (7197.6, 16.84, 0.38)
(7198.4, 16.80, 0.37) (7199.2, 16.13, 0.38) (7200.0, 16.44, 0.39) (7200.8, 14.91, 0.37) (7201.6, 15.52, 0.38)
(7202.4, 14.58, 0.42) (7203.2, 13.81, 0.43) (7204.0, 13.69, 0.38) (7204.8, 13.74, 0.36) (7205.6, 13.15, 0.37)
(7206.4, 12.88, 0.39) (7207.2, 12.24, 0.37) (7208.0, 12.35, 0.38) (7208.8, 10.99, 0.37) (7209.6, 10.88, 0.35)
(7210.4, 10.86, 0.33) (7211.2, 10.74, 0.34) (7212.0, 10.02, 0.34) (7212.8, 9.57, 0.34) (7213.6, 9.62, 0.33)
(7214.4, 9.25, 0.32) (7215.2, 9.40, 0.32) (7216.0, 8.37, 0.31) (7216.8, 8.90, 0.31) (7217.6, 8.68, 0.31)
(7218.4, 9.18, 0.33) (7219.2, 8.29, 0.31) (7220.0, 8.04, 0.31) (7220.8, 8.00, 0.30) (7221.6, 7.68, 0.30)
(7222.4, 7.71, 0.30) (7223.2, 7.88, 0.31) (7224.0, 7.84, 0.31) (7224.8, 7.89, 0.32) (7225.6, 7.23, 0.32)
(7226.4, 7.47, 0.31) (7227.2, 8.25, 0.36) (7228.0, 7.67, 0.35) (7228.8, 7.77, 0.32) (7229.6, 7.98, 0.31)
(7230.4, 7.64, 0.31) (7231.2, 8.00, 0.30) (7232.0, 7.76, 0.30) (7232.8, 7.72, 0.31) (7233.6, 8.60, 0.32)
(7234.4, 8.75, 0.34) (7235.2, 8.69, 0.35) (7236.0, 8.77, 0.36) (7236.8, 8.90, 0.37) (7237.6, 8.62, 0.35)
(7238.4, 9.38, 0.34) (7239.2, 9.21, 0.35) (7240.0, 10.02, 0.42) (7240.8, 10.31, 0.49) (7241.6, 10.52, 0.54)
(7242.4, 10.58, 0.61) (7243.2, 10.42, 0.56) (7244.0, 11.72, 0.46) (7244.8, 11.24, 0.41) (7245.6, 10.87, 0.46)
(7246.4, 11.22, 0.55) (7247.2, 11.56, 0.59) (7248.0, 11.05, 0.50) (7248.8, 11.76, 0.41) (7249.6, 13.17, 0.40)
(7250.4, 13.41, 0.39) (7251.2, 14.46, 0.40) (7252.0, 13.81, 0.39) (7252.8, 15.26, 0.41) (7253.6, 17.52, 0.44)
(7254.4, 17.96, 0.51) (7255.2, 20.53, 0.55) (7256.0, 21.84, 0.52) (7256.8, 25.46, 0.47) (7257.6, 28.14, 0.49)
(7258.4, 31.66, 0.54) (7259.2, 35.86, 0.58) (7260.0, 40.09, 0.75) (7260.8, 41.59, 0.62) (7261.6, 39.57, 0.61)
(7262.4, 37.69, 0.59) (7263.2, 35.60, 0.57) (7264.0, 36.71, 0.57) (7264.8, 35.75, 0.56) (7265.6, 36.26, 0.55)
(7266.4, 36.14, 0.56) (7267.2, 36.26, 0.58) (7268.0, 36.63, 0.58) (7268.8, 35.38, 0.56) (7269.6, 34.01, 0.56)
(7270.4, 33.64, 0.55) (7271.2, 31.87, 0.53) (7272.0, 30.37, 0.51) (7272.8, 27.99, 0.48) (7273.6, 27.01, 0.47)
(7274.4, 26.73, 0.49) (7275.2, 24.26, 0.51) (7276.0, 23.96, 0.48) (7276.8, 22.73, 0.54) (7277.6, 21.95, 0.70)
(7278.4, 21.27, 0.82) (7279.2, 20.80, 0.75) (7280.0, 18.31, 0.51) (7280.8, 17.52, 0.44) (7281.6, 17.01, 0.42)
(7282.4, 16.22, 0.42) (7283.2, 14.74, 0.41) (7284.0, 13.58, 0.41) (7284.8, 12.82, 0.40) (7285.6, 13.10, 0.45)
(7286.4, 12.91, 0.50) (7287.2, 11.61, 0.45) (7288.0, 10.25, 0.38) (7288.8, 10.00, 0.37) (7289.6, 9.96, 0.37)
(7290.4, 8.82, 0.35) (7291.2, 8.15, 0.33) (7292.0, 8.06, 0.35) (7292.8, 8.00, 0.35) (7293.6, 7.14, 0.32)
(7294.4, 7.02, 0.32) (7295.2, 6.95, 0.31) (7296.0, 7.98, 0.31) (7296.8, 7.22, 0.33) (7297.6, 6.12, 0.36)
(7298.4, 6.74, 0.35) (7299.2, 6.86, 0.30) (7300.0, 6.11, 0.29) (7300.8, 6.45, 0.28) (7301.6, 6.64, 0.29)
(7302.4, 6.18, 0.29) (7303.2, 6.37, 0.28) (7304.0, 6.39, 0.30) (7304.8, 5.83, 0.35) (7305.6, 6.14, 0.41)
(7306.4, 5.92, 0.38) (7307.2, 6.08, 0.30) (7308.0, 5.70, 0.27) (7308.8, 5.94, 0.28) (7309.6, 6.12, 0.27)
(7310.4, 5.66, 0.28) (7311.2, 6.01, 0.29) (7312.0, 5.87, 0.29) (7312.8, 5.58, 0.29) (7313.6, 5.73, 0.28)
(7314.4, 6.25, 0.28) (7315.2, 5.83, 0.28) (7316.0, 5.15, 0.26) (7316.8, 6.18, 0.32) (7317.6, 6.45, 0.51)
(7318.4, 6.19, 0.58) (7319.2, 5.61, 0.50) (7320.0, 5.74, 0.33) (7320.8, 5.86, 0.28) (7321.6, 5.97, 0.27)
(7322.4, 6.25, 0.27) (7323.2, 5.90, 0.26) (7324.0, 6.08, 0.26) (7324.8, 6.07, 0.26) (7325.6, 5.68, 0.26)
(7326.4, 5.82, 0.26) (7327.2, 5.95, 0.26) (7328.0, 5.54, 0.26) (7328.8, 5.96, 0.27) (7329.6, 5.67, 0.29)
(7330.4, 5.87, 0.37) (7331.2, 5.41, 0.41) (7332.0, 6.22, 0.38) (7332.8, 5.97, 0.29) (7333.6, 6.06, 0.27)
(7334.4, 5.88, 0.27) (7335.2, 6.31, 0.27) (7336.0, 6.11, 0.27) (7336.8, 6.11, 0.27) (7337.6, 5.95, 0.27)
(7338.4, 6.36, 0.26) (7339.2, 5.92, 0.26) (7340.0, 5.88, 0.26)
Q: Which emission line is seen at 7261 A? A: [O III] 5007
